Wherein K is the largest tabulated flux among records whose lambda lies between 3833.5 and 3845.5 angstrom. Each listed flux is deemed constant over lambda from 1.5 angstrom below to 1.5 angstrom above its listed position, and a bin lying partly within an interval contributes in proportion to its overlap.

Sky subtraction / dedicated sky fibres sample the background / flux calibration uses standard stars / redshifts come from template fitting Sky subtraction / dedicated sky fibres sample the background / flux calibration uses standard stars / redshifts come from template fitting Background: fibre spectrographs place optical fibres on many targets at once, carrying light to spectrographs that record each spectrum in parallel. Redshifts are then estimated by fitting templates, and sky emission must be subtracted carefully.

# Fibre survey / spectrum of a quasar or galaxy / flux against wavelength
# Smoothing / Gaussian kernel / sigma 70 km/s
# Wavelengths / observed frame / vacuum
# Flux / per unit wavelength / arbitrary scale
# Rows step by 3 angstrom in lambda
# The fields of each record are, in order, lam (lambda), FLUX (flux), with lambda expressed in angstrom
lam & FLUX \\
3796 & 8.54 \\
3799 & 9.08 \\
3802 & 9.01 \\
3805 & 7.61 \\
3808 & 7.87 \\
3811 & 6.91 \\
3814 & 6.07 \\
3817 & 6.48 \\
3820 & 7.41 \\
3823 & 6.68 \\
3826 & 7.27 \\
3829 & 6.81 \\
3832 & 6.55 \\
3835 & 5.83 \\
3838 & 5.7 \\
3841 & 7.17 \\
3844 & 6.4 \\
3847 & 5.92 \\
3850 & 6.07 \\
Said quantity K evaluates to 7.17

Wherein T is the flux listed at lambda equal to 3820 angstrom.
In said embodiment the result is 7.41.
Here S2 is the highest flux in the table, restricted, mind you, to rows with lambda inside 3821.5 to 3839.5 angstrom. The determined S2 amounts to 7.27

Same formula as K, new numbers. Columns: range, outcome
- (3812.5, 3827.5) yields 7.41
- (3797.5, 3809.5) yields 9.08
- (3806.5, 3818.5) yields 7.87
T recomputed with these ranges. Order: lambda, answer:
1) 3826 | 7.27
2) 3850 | 6.07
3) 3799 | 9.08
